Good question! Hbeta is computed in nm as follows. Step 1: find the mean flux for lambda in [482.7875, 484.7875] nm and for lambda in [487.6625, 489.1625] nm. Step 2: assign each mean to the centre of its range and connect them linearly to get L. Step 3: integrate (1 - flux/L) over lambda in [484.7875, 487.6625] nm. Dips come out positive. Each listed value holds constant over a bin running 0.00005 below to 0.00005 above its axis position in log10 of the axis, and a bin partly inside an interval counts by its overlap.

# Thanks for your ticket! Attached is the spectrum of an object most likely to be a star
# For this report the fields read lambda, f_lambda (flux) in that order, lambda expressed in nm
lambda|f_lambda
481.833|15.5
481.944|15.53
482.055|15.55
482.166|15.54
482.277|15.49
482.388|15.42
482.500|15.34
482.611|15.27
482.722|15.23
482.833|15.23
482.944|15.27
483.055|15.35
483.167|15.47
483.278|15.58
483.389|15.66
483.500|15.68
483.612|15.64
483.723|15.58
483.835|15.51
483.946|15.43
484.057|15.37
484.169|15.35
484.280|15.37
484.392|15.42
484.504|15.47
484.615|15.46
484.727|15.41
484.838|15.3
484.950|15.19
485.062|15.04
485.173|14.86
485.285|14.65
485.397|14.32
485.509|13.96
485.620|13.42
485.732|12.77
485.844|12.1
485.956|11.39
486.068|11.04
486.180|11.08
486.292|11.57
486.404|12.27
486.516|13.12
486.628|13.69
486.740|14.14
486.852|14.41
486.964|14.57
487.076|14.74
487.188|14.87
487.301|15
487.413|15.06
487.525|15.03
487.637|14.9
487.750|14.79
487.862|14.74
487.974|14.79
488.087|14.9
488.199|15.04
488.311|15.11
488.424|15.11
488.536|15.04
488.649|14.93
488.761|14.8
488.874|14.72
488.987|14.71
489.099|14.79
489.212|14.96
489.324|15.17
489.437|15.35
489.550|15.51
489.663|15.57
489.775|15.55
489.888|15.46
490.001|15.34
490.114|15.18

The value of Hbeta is 0.262 nm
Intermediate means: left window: 15.5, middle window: 13.8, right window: 14.9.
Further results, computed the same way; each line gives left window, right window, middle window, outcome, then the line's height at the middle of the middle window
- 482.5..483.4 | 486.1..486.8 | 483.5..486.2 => -0.107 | 13.9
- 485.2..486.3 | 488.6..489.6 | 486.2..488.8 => -0.093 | 13.9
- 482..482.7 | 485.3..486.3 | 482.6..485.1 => -0.225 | 14.2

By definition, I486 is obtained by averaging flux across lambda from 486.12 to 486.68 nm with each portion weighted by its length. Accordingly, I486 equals 12.3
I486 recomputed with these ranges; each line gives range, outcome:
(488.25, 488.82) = 15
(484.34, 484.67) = 15.5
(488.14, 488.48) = 15.1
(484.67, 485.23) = 15.2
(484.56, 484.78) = 15.4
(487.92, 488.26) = 14.9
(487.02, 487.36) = 14.9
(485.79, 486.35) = 11.4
